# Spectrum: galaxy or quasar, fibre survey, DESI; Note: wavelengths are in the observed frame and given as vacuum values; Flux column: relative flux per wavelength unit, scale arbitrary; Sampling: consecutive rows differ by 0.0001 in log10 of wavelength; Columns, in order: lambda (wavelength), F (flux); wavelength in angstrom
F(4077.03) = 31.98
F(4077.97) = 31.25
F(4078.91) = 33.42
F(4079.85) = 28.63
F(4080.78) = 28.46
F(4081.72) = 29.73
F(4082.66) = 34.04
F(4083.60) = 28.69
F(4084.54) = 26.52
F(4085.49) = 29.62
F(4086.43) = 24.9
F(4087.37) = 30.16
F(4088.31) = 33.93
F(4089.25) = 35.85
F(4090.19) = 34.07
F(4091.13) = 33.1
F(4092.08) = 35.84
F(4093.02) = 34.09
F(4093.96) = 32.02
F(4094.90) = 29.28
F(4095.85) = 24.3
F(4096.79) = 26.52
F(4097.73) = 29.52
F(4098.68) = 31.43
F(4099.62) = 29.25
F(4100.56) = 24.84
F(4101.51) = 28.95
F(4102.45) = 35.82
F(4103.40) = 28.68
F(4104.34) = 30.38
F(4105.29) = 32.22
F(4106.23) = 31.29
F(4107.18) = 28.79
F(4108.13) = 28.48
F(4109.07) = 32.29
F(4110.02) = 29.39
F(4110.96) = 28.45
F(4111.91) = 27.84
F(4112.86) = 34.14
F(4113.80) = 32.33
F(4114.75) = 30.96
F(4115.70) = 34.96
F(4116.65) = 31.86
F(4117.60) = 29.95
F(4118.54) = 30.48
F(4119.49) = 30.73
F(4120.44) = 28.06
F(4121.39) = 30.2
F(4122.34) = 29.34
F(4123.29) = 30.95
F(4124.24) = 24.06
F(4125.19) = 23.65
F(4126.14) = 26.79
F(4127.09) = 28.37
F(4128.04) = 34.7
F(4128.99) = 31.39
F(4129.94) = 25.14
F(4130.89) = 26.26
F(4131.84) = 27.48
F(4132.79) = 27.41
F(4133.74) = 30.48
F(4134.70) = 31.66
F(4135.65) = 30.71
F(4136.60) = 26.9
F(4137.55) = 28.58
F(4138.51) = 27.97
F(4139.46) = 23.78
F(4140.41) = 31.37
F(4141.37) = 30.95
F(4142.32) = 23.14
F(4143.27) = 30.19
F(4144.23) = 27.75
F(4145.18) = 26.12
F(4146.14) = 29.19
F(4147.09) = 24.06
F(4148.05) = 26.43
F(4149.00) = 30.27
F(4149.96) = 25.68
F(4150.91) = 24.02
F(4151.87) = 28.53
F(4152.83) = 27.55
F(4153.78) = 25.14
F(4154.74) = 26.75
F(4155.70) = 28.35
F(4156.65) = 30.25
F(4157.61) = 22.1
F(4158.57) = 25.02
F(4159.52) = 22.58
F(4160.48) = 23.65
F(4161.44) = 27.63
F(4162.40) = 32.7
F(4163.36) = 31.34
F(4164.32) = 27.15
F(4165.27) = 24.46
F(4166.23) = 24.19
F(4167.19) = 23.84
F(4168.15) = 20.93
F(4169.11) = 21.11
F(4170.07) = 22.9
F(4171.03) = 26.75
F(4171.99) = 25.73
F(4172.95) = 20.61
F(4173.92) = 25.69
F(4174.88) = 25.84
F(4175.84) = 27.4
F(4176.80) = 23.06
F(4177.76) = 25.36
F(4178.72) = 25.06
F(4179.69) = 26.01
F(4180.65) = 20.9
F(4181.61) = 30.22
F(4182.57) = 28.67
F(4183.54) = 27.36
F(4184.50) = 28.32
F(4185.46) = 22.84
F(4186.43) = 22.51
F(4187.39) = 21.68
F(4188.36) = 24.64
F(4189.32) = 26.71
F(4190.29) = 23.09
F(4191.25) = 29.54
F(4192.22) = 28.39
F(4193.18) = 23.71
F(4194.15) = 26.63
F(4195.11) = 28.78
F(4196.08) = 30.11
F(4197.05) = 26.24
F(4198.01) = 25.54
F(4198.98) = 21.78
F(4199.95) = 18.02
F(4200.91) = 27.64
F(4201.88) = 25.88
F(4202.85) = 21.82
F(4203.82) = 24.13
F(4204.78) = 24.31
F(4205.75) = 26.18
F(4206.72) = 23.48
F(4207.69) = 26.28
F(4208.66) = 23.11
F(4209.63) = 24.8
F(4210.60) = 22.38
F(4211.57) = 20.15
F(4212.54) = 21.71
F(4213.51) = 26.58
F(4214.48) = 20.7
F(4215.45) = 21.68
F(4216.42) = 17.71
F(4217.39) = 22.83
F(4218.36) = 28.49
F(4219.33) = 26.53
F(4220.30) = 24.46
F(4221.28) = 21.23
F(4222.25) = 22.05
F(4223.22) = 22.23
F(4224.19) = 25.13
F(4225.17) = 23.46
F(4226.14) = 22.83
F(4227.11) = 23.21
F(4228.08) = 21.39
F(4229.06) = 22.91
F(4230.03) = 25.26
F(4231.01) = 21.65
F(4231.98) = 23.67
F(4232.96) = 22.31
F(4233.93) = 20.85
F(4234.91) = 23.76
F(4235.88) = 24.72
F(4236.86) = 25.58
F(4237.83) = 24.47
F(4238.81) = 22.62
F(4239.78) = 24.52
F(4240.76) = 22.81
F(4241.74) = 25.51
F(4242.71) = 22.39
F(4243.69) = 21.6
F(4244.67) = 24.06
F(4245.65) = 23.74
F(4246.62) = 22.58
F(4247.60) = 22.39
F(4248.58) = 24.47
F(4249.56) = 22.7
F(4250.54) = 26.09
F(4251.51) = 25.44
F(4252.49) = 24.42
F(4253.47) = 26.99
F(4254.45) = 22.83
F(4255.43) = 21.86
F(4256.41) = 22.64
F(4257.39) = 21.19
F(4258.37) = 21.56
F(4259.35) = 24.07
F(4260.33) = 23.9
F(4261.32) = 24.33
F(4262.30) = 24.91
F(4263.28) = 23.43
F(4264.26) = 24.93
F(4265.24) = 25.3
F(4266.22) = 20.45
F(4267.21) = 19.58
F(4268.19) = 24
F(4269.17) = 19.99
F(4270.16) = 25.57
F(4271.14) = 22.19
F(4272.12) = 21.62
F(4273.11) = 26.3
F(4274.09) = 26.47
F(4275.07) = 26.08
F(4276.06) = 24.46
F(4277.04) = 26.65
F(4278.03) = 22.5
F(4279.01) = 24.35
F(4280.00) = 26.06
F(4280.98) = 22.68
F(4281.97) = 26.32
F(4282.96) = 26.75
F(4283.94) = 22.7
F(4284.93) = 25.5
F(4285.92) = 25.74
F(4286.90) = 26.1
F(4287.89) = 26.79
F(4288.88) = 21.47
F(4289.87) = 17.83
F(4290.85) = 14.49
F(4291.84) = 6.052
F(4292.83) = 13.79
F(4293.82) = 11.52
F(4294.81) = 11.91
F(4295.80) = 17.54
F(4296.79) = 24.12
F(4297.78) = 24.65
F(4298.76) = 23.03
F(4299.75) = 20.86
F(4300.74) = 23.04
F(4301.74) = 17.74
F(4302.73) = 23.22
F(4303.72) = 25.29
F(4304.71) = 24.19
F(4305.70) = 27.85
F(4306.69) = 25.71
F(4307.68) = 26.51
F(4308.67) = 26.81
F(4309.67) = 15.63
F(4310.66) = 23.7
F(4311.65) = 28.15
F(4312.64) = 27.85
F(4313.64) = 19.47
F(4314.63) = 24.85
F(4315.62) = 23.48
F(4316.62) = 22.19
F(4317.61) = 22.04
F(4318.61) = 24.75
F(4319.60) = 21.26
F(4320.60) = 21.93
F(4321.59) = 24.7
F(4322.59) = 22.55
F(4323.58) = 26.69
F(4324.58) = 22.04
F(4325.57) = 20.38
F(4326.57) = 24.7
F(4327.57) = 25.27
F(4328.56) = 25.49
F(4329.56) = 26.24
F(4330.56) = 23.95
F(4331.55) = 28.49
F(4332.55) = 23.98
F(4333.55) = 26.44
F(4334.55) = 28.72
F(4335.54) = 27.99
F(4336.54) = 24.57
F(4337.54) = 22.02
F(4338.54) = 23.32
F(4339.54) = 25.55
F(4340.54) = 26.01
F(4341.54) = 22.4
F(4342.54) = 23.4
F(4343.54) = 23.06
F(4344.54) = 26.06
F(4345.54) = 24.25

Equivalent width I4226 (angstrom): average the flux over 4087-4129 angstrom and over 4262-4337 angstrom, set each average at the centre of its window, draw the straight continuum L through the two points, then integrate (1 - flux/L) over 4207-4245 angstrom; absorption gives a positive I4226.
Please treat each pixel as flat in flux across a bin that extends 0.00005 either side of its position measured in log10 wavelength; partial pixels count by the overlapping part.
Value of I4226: 3.9 angstrom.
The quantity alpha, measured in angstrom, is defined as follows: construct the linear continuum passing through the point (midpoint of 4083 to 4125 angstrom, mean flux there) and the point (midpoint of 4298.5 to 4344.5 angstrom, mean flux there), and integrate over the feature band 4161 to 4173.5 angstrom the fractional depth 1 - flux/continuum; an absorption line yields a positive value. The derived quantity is 1.39 angstrom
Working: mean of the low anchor 30.3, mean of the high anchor 24.1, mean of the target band 25.3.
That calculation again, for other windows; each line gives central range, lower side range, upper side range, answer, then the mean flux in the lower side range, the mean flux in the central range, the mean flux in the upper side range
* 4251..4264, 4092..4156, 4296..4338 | 1.0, 29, 23.7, 24.1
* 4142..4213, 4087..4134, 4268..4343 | 6.0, 30.1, 25.4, 23.2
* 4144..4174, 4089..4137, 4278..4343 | 2.7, 30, 25.9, 23.1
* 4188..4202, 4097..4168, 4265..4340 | 0.4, 28.4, 25.8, 23.2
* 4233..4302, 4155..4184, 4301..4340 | 5.6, 25.6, 22.7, 24.2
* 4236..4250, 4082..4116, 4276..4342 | 1.1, 30.6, 23.6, 23.1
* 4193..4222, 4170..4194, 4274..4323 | 0.8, 25.4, 24.1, 22.6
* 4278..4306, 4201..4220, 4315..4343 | 3.1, 23.7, 21.5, 24.3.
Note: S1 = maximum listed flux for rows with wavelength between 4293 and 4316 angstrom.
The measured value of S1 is 28.15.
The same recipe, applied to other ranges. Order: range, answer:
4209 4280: 28.49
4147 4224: 32.7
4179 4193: 30.22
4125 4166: 34.7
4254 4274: 26.3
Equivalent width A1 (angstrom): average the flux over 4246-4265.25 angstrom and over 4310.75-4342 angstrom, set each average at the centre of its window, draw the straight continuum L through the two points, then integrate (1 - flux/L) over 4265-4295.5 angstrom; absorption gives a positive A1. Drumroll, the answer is 2.6 angstrom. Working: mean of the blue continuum 23.8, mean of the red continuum 24.4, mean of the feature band 21.9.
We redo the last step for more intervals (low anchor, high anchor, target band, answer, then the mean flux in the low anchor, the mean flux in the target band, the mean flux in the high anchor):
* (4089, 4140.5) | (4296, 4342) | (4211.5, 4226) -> 2.1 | 29.8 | 23.1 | 24.1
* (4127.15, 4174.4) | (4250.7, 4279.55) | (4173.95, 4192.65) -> 0.2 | 26.9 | 25.7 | 23.8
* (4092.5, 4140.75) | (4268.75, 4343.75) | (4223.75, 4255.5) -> 2.3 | 29.5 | 23.6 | 23.2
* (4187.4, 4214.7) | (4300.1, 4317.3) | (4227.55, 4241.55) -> 0.6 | 24.7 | 23.4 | 23.8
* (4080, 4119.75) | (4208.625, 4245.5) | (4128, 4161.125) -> 0.7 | 30.6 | 27.4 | 23.2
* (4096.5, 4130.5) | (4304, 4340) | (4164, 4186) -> 2.5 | 29.8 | 25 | 24.4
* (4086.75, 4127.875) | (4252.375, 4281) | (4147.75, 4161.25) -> 1.0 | 30.3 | 26.2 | 23.7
